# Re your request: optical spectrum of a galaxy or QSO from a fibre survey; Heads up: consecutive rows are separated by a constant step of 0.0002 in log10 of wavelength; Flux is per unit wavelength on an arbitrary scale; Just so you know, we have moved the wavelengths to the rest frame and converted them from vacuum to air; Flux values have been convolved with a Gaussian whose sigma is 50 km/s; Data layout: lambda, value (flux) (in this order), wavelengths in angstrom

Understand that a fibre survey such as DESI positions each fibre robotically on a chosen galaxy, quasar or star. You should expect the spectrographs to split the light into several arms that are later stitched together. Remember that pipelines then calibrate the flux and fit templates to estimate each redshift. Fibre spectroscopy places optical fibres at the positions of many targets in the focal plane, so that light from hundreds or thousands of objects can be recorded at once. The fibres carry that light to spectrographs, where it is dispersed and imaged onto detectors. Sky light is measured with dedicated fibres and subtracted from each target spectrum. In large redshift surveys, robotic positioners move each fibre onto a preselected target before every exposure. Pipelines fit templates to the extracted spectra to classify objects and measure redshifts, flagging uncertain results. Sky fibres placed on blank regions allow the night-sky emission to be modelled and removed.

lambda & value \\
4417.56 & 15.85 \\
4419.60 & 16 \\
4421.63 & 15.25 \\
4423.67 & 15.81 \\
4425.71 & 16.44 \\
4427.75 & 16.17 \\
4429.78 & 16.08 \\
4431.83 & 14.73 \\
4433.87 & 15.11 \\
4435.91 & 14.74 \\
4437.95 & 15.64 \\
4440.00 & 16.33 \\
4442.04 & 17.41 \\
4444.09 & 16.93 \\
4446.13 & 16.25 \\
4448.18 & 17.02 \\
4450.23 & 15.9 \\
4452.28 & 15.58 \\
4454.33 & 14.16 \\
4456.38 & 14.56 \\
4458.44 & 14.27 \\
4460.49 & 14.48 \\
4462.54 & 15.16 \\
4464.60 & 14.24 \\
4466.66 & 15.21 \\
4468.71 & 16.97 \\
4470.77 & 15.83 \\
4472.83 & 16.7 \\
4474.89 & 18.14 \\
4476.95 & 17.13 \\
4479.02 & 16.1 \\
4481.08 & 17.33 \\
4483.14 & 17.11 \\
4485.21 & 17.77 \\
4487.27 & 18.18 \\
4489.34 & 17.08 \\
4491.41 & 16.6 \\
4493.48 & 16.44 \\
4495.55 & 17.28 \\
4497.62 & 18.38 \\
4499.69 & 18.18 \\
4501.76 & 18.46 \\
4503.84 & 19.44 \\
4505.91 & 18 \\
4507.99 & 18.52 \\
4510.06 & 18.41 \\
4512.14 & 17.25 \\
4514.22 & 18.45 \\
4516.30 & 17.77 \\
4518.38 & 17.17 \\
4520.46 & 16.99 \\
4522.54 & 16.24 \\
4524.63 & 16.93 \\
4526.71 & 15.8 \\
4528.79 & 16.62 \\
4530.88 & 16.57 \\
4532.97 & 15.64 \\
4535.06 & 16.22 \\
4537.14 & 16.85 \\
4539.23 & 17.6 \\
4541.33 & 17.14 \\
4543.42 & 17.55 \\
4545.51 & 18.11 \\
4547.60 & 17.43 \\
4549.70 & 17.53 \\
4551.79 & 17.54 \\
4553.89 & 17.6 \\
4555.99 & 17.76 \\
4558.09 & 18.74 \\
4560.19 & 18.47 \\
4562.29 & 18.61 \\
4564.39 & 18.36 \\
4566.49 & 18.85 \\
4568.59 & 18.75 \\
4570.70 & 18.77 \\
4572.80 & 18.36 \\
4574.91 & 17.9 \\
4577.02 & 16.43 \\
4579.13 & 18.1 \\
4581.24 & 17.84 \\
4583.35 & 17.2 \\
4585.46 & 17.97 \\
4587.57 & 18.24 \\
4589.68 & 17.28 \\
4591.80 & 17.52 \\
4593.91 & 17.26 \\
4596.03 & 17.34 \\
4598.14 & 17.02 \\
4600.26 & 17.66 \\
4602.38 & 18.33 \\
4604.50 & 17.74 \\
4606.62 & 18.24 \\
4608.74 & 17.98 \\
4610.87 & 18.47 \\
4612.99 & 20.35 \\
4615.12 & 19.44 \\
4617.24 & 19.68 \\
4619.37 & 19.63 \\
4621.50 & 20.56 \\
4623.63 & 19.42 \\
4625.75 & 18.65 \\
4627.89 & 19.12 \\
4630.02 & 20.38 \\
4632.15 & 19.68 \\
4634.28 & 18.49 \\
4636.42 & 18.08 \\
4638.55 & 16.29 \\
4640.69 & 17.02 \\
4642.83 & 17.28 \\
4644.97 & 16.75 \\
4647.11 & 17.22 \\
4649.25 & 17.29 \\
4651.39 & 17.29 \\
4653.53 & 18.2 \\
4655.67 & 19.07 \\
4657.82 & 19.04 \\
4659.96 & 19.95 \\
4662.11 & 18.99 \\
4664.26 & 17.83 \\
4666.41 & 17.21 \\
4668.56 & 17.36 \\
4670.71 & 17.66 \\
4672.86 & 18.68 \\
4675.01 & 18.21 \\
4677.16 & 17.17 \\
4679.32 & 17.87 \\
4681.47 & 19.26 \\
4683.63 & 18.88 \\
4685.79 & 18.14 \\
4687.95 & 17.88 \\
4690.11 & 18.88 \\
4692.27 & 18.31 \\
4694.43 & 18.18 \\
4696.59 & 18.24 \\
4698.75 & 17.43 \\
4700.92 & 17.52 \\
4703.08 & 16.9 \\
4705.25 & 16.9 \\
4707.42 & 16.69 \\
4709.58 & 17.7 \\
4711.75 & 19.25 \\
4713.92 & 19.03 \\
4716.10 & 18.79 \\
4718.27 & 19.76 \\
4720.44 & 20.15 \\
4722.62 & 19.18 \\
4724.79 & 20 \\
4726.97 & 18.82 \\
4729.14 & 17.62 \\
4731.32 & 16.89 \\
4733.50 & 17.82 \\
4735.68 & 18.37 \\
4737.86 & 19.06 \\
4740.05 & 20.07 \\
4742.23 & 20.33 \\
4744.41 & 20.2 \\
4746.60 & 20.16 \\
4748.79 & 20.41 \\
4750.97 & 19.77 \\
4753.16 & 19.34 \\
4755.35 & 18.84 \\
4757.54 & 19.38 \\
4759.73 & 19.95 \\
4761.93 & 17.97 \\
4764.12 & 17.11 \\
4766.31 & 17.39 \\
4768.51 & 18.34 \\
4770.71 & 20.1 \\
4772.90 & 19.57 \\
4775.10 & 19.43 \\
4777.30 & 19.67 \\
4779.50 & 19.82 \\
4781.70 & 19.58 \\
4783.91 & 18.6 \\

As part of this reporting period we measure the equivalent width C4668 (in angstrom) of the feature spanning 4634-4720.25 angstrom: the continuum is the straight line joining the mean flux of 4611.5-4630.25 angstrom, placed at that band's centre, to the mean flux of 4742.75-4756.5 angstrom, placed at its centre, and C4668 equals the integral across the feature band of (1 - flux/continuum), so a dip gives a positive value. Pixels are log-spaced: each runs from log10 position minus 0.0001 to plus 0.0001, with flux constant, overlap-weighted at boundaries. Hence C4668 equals 7.3 angstrom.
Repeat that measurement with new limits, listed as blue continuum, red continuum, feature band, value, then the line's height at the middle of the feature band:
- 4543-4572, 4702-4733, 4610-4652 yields -0.7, 18.3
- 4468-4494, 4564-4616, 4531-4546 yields 0.5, 17.6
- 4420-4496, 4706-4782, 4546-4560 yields -0.6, 17.1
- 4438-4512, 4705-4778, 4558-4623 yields -2.2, 17.7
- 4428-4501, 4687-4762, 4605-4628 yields -1.9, 17.7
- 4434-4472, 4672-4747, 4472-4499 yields -2.2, 16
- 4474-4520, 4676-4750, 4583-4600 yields 0.5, 18.1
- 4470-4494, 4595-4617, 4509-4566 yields 0.7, 17.6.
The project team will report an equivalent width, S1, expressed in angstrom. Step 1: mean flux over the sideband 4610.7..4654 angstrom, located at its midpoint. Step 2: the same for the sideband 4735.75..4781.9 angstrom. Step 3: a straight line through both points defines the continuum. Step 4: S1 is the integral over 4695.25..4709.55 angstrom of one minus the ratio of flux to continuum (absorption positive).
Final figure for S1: 1.2 angstrom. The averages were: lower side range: 18.5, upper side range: 19.3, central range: 17.3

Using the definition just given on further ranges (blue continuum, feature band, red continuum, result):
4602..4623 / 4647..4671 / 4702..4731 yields 0.8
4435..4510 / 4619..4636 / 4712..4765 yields -1.3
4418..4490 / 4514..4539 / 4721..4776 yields 0.1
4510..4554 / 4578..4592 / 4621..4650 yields 0.0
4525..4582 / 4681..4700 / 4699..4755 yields 0.2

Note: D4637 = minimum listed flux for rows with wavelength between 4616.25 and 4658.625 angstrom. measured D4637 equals 16.29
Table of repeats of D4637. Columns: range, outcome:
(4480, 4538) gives 15.64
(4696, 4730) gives 16.69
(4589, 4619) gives 17.02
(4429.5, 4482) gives 14.16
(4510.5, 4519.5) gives 17.17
